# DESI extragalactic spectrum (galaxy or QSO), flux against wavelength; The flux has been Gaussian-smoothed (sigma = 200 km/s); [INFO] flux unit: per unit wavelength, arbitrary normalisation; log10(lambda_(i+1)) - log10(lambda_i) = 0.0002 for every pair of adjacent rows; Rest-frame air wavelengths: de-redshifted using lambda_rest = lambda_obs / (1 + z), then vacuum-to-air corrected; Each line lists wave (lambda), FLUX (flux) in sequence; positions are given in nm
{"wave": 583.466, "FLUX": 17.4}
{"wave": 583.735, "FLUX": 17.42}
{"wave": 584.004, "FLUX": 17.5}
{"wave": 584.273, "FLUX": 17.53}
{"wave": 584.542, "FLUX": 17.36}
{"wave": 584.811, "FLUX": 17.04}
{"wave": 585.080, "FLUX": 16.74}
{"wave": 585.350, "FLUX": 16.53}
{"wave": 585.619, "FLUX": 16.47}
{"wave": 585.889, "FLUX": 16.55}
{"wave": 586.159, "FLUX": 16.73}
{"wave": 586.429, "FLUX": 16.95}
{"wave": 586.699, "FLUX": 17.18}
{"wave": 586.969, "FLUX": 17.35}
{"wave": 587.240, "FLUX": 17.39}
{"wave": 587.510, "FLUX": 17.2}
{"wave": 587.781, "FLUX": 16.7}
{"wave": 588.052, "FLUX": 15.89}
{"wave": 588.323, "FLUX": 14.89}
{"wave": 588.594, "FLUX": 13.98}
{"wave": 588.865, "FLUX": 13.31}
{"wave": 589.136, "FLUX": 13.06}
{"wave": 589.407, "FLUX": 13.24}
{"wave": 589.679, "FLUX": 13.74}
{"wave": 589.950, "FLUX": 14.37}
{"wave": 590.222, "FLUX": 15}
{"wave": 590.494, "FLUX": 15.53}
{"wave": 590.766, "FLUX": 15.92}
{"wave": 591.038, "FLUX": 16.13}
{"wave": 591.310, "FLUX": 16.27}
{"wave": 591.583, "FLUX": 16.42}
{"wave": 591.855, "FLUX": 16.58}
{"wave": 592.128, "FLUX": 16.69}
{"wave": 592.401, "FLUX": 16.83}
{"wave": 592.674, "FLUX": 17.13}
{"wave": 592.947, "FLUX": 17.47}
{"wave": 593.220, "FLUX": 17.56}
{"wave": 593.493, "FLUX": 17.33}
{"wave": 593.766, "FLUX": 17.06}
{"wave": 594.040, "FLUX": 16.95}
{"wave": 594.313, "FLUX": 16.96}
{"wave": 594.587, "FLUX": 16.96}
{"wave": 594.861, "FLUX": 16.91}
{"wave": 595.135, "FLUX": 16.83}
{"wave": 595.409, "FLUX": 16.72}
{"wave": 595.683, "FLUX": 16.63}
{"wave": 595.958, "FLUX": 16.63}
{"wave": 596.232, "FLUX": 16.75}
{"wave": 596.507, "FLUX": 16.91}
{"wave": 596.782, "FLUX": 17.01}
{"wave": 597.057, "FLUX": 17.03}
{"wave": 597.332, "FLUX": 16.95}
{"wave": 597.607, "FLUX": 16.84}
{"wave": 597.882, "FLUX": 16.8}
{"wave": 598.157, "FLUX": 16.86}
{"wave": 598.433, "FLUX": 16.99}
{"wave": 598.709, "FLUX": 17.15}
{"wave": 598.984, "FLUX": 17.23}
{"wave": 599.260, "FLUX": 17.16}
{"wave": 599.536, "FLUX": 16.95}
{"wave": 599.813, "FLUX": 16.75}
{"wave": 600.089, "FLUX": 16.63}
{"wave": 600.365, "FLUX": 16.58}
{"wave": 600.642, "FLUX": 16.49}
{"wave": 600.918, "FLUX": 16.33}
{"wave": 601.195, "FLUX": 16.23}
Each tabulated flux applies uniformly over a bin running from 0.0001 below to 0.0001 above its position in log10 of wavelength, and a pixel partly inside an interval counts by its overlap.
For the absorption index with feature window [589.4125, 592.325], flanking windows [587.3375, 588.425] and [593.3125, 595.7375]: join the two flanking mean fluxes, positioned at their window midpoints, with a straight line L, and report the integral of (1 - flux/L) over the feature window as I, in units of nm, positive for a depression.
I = 0.174 nm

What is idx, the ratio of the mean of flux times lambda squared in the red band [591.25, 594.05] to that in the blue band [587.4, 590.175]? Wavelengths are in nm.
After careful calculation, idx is 1.17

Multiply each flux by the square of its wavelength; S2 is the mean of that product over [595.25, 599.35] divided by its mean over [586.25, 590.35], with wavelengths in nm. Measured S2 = 1.13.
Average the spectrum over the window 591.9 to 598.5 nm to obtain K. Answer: 16.9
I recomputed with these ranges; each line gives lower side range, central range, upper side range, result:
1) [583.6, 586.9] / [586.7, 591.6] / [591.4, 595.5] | 0.46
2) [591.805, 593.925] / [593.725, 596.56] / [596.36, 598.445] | 0.03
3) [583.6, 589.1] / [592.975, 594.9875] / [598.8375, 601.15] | -0.06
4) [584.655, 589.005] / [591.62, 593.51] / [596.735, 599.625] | -0.04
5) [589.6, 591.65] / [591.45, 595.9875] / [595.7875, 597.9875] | -0.22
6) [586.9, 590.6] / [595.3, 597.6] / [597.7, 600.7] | -0.06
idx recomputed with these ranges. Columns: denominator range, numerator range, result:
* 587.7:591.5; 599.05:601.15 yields 1.16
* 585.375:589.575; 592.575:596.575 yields 1.10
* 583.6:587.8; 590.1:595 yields 1.00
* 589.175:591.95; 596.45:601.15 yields 1.14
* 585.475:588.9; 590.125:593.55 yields 1.03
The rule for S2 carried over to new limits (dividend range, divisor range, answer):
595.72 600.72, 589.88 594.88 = 1.04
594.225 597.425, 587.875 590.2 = 1.22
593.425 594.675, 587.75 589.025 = 1.18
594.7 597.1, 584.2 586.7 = 1.03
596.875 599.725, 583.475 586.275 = 1.05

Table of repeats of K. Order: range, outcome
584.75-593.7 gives 16.1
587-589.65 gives 15.1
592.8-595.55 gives 17.1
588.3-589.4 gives 13.6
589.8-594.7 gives 16.5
